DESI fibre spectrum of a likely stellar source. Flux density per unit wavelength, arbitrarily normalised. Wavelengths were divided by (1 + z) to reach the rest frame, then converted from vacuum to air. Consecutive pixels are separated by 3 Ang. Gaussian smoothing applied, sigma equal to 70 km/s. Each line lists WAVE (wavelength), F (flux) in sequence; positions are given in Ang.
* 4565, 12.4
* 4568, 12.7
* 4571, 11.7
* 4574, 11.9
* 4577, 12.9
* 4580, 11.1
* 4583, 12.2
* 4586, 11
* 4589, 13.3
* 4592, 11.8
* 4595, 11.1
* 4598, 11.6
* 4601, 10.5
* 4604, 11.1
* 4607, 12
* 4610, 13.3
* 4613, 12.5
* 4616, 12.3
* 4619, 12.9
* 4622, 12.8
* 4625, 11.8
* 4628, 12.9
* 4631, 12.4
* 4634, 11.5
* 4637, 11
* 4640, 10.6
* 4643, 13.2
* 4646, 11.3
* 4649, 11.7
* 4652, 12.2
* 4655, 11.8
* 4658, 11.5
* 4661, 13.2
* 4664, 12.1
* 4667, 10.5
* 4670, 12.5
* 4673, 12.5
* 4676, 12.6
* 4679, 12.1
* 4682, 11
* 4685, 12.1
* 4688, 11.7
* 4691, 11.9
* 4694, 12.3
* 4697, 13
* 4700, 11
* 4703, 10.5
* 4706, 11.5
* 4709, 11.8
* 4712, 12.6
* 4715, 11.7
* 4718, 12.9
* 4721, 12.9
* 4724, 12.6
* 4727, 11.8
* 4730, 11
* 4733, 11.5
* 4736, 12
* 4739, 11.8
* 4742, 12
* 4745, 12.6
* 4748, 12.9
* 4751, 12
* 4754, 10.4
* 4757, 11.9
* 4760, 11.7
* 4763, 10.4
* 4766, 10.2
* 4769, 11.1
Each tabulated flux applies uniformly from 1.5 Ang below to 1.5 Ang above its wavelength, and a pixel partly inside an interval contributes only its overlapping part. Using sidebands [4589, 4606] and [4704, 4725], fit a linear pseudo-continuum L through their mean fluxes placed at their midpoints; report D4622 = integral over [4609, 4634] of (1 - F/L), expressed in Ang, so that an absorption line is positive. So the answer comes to -2.0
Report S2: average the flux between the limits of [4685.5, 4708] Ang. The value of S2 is 11.7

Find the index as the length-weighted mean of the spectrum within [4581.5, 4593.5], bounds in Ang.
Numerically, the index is 12.1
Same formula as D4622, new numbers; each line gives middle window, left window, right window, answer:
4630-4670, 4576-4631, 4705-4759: 0.8 Ang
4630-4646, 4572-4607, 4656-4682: 0.3 Ang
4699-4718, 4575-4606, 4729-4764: 0.1 Ang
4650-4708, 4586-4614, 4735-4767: -0.7 Ang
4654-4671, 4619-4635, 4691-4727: 0.4 Ang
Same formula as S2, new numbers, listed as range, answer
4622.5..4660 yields 11.9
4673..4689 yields 12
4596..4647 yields 12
